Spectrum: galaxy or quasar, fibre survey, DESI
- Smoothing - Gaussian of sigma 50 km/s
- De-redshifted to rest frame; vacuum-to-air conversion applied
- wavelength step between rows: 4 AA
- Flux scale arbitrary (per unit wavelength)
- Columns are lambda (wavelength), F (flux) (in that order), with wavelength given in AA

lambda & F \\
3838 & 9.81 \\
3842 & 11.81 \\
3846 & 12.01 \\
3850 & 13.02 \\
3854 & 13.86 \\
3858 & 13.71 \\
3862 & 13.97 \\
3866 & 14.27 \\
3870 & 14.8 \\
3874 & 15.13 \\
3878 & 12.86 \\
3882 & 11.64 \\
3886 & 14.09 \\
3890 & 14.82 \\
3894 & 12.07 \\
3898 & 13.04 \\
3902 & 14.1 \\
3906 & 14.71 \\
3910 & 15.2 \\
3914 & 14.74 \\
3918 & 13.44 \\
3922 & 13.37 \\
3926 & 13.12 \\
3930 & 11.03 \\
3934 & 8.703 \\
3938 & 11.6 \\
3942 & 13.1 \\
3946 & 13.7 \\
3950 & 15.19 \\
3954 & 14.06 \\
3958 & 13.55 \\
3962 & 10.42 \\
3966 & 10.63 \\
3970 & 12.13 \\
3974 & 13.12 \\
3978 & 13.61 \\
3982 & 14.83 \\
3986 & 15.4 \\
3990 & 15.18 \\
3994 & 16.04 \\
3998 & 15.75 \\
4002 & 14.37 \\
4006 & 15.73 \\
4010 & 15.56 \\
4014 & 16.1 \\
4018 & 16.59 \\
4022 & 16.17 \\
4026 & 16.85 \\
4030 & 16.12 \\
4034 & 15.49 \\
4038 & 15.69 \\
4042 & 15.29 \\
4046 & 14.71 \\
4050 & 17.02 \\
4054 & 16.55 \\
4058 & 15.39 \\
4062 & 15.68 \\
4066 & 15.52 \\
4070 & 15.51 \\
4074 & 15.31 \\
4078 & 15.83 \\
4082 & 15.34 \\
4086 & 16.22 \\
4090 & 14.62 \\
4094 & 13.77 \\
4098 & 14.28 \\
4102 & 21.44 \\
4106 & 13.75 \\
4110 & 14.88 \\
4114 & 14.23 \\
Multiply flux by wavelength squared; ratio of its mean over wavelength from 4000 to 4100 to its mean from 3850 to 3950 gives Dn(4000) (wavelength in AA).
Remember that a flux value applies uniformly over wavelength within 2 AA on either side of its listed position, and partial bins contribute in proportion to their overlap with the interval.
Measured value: 1.25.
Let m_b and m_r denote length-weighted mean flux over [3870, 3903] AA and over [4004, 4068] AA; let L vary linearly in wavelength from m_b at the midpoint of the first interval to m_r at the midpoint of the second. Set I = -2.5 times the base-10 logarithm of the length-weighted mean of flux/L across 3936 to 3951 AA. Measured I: 0.09 mag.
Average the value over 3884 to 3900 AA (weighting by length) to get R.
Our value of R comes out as 13.5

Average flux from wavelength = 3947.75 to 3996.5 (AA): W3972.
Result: 13.7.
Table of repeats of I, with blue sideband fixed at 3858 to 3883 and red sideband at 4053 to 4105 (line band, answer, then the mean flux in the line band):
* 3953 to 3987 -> 0.14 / 13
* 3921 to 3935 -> 0.23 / 11.6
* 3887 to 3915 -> 0.00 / 14.1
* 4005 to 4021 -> -0.06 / 16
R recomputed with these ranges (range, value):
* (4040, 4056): 15.9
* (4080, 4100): 14.8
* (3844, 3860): 13.2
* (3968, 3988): 13.8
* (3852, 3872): 14.1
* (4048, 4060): 16.3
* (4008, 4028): 16.3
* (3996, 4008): 15.3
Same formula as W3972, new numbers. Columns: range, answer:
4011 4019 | 16.2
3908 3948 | 12.8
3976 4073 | 15.6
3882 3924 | 13.8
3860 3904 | 13.7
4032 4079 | 15.7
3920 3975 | 12.4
